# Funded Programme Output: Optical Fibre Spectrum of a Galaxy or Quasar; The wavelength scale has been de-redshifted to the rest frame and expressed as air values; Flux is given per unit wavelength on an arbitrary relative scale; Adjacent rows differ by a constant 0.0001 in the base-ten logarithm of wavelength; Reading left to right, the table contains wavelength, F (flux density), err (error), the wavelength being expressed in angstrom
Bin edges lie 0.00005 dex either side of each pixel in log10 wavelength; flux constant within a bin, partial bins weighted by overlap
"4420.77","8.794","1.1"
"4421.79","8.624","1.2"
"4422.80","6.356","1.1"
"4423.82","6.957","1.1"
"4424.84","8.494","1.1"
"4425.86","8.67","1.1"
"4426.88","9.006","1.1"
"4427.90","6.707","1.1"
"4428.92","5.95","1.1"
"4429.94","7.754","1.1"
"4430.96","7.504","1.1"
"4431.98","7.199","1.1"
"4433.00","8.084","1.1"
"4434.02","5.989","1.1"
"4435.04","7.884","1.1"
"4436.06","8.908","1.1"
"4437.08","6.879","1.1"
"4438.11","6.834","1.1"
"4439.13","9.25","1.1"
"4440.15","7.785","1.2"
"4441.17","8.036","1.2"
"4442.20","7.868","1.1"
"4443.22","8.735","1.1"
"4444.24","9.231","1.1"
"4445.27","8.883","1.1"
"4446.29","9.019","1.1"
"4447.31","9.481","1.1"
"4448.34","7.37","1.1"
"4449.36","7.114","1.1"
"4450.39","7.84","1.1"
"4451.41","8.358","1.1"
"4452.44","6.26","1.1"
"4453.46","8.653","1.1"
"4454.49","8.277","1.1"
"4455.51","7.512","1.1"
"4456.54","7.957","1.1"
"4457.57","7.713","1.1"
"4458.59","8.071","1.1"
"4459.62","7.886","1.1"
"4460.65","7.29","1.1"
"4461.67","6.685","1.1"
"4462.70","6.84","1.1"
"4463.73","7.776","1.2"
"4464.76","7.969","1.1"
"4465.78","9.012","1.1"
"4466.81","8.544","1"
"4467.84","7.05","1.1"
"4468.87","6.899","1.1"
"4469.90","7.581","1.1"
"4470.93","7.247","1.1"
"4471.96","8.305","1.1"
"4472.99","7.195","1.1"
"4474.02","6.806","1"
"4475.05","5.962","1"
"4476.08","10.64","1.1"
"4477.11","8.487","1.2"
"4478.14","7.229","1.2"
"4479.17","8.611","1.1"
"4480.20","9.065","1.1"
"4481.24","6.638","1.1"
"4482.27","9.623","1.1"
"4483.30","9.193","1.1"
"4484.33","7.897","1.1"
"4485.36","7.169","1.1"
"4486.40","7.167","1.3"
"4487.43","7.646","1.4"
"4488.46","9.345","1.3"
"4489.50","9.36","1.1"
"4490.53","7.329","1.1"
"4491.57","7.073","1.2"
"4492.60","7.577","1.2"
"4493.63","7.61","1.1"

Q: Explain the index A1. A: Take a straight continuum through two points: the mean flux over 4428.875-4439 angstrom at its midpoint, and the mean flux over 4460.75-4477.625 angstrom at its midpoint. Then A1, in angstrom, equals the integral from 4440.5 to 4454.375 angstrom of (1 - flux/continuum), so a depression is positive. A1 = -1.3 angstrom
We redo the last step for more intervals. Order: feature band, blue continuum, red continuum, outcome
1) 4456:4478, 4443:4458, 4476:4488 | 1.28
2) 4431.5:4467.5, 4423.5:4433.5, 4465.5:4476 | -1.51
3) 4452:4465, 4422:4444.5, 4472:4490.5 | 0.52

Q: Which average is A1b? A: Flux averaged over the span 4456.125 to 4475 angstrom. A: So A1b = 7.56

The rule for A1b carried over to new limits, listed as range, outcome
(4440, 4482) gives 7.91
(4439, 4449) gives 8.52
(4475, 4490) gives 8.34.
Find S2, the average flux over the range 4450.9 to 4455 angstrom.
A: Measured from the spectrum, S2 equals 7.89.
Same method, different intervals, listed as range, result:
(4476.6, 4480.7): 8.35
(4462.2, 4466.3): 7.91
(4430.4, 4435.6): 7.36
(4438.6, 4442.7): 8.23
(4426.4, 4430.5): 7.34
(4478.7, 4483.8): 8.62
